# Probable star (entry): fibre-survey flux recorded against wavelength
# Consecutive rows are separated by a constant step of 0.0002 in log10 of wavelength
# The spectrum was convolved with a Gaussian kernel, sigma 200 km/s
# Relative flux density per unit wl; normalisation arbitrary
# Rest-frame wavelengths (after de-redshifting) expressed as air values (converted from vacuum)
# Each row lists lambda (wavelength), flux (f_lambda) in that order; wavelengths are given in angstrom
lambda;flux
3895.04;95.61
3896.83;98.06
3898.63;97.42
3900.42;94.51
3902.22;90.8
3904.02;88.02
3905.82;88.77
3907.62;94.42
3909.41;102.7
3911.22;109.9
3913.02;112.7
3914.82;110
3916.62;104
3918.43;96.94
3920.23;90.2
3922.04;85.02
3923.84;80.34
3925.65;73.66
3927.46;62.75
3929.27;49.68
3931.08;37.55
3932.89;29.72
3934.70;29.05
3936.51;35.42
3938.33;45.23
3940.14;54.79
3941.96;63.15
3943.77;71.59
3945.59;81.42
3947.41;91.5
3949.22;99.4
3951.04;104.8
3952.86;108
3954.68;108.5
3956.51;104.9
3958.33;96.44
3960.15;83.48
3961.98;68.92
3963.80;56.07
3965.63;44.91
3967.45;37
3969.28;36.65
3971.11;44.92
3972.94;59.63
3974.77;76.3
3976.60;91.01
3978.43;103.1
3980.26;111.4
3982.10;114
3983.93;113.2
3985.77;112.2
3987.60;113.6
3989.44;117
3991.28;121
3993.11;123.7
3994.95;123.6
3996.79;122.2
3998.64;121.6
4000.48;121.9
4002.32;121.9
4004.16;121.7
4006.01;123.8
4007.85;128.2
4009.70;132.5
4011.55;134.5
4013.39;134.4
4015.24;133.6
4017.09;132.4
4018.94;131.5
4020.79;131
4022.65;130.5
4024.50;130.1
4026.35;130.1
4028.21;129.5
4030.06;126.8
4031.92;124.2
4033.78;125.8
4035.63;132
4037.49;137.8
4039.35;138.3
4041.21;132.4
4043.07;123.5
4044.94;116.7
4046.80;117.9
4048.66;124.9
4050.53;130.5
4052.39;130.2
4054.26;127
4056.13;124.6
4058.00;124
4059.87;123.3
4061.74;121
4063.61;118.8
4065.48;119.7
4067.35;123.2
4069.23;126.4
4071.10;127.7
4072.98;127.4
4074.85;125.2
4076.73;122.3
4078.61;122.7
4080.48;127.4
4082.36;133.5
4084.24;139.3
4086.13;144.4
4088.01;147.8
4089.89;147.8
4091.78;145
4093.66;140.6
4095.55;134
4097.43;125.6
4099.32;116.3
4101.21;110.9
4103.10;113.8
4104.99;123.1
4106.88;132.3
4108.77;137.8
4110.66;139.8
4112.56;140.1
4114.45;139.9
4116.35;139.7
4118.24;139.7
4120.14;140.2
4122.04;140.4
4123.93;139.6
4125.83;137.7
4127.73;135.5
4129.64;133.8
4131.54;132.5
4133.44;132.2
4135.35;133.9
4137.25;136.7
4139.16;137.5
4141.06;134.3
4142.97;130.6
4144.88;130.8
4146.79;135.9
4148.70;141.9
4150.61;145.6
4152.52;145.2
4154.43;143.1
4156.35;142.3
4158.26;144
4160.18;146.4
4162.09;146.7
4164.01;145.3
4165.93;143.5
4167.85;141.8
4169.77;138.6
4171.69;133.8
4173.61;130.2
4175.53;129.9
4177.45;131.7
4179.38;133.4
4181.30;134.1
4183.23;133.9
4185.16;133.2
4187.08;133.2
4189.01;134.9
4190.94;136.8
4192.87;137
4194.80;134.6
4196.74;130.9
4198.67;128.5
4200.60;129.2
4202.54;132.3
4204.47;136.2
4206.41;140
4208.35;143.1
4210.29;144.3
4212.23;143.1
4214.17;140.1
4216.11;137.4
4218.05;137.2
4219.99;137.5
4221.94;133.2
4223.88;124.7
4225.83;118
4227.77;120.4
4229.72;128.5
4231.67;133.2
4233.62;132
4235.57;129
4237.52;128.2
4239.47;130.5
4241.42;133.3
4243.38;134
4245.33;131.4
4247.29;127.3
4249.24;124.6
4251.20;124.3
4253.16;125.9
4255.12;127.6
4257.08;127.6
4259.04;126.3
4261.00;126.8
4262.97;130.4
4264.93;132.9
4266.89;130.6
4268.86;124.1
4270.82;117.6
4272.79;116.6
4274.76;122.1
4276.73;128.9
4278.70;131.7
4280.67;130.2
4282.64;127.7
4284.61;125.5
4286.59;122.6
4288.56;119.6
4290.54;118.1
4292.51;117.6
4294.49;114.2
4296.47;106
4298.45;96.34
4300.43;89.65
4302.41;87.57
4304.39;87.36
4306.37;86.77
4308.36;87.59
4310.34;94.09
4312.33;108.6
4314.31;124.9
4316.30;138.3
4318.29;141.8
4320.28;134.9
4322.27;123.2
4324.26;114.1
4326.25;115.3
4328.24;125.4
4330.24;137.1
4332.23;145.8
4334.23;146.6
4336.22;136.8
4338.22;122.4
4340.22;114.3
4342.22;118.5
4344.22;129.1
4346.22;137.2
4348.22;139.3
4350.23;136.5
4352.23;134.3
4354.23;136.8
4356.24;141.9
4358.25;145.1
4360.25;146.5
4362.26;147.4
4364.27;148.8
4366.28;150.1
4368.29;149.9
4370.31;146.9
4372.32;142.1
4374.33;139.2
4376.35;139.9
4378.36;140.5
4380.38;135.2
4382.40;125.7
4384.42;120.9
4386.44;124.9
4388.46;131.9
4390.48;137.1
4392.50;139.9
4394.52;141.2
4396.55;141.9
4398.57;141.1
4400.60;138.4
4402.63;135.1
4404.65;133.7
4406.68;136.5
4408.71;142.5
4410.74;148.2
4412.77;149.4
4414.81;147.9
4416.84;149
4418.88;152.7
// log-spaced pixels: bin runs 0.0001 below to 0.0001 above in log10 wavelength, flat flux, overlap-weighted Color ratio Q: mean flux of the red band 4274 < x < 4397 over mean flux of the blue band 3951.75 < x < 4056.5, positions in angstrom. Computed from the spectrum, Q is 1.1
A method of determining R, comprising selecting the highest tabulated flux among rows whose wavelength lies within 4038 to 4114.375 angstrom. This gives 147.8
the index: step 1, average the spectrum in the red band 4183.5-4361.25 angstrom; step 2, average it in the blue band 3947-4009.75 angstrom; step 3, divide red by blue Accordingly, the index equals 1.3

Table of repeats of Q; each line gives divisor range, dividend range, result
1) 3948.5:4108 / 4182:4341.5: 1.07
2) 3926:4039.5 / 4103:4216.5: 1.39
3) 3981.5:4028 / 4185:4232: 1.07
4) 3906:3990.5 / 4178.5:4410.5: 1.60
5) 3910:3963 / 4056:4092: 1.64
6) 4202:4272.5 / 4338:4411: 1.05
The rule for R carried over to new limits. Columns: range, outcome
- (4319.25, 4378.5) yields 150.1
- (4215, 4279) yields 137.5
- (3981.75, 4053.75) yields 138.3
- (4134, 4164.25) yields 146.7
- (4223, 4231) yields 128.5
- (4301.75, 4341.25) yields 146.6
